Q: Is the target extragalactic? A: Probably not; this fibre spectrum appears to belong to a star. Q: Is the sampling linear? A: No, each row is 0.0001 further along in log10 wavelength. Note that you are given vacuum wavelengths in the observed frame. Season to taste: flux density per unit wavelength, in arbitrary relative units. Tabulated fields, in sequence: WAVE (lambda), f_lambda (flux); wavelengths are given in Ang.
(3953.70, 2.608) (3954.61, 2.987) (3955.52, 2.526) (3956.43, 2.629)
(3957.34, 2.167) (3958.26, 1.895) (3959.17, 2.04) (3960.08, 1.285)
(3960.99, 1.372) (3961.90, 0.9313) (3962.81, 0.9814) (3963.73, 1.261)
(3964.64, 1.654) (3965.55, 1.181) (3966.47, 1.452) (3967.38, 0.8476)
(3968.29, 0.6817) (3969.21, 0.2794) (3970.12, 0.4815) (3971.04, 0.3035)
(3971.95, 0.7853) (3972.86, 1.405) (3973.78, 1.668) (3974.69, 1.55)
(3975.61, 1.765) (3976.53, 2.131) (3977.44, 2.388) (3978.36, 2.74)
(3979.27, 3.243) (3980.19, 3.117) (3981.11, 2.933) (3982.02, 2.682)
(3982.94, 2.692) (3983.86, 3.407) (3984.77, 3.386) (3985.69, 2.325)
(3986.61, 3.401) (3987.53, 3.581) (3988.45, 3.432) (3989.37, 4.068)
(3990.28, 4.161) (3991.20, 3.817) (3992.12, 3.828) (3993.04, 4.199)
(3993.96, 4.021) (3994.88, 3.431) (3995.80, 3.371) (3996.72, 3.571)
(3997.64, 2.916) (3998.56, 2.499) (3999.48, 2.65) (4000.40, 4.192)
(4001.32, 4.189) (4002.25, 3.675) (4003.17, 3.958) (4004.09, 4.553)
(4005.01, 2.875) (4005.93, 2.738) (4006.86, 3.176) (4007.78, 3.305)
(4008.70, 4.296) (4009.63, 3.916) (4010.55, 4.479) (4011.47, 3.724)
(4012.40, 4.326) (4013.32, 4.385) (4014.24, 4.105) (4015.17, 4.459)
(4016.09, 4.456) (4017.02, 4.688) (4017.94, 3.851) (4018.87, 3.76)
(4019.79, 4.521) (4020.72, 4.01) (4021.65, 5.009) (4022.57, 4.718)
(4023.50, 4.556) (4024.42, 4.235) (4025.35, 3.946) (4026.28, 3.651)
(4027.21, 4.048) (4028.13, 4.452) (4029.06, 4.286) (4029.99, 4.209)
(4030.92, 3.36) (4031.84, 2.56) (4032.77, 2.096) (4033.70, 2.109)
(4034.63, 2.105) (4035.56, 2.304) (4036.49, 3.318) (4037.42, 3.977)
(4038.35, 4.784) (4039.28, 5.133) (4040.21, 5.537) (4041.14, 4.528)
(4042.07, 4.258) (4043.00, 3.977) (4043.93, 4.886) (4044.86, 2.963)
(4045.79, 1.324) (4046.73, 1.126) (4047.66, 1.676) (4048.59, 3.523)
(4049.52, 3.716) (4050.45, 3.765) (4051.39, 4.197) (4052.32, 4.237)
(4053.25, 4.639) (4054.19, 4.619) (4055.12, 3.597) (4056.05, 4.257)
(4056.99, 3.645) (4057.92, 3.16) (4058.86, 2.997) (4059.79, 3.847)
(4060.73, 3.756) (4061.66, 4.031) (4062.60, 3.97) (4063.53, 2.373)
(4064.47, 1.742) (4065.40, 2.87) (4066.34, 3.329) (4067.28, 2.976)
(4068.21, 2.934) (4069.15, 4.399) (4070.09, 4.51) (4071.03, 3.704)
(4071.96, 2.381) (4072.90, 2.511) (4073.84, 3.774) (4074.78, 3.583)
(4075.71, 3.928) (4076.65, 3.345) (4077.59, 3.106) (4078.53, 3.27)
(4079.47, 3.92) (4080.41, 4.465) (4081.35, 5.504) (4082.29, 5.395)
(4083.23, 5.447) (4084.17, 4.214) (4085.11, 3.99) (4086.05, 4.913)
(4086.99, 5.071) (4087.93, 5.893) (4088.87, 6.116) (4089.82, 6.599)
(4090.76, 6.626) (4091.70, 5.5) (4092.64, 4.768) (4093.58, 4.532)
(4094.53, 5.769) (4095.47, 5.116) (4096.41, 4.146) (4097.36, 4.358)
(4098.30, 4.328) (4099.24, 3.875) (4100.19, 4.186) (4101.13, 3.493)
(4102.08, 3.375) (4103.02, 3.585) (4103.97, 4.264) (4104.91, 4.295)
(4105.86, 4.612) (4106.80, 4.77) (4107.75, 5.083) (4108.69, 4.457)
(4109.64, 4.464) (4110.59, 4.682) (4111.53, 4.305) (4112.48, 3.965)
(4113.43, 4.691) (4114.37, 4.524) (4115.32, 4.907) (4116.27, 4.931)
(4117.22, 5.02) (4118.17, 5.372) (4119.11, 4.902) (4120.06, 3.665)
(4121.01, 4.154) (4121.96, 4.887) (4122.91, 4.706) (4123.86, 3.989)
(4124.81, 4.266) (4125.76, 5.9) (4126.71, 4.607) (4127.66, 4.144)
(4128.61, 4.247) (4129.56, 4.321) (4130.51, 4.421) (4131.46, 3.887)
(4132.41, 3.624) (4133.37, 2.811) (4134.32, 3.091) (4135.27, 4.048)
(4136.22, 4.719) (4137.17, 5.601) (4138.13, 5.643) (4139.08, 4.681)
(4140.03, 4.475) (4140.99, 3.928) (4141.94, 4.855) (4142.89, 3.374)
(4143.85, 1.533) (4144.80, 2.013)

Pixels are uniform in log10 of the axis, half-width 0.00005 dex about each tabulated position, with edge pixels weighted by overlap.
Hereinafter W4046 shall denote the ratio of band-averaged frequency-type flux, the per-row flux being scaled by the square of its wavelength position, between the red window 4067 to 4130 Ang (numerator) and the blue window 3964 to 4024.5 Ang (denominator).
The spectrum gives 1.49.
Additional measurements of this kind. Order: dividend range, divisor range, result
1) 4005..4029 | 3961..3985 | 2.39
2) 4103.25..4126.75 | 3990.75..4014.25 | 1.32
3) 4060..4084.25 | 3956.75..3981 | 2.49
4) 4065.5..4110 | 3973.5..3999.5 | 1.48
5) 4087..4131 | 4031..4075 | 1.40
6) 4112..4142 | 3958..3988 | 2.56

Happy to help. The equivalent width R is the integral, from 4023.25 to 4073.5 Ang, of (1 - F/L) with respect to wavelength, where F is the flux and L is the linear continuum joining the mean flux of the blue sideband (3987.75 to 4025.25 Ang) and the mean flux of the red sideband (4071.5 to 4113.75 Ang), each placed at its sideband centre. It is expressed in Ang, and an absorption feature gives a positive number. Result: 7.6 Ang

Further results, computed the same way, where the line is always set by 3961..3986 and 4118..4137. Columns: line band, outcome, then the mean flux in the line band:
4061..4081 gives -0.17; 3.4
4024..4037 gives -3.07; 3.33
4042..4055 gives -2.01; 3.47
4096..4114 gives -1.53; 4.26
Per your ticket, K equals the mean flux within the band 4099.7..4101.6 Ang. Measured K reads 3.84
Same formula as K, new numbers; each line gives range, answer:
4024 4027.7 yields 3.97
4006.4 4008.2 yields 3.24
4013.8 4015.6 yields 4.27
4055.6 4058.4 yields 3.67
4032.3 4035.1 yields 2.1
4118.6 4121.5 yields 4.27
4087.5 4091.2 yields 6.3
